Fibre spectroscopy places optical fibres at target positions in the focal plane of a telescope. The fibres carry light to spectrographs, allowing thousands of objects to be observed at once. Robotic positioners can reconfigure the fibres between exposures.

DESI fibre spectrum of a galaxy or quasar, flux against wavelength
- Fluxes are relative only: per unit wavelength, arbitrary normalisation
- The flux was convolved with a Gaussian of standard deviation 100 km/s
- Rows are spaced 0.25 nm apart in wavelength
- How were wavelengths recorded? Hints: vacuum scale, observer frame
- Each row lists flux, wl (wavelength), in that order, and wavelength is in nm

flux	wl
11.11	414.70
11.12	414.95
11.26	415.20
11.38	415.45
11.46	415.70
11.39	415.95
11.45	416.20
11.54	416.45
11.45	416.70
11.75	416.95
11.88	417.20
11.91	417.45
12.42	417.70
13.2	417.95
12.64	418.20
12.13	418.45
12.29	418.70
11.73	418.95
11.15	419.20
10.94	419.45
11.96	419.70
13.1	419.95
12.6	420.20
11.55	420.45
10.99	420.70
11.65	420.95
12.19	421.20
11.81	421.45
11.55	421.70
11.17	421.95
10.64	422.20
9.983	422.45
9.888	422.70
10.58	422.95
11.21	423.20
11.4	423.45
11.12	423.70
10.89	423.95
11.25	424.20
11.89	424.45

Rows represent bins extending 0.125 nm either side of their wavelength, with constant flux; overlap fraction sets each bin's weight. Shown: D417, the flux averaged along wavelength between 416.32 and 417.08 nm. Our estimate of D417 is 11.6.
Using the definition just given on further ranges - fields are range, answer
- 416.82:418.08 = 12.2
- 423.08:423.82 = 11.2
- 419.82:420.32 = 12.8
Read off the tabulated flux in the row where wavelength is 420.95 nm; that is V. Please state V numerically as 11.65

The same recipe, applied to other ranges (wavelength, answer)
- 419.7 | 11.96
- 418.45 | 12.13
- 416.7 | 11.45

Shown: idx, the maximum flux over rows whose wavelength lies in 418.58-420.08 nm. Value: 13.1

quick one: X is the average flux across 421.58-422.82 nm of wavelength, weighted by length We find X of 10.6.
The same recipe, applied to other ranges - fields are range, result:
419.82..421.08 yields 12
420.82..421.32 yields 11.9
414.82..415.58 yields 11.3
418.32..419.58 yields 11.7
